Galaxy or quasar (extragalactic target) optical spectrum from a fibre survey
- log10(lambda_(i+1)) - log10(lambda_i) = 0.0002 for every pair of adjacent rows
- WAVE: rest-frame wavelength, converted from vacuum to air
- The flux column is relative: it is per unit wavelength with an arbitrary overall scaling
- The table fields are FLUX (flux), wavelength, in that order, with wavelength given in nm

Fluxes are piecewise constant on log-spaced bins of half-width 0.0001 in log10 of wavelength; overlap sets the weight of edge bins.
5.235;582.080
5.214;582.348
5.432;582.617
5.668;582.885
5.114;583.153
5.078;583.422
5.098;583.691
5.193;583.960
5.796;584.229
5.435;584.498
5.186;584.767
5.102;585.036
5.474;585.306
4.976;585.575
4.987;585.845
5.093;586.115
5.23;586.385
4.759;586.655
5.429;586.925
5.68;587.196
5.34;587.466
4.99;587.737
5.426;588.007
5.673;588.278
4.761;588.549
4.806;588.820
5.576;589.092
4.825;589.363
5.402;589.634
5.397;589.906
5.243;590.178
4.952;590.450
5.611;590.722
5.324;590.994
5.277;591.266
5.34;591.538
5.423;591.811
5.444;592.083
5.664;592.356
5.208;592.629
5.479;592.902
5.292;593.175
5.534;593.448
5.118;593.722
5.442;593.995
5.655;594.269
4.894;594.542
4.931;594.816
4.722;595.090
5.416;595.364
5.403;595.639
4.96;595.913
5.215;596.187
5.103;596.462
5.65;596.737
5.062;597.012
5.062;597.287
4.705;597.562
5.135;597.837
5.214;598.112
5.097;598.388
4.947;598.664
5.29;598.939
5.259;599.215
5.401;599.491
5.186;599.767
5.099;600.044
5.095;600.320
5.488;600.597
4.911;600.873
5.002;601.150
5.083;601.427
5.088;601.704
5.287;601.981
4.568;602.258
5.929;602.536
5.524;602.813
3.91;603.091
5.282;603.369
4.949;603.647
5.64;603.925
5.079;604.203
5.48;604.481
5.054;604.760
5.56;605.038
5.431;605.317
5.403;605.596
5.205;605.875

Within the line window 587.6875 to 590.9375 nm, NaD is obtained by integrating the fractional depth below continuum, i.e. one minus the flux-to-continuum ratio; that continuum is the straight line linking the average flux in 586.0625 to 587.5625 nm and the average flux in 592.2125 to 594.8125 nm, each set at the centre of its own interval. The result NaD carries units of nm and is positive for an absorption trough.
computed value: 0.04 nm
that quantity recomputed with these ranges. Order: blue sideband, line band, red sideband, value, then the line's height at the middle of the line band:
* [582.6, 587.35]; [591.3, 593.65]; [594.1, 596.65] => -0.101 nm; 5.19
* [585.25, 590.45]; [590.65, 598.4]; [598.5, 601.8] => -0.115 nm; 5.18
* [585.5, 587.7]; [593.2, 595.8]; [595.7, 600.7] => -0.032 nm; 5.17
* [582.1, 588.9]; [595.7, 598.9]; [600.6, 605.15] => 0.040 nm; 5.18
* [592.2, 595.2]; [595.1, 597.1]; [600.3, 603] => 0.006 nm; 5.24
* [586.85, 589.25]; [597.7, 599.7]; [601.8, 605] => 0.005 nm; 5.2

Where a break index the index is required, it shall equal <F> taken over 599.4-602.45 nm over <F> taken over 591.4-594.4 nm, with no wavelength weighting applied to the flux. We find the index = 0.94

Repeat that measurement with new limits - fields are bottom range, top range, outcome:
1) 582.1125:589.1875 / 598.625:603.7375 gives 0.98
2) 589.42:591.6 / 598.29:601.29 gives 0.97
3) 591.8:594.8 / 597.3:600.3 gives 0.96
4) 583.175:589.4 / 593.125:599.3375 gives 0.99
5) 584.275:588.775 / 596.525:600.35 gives 0.99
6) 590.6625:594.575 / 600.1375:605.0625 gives 0.96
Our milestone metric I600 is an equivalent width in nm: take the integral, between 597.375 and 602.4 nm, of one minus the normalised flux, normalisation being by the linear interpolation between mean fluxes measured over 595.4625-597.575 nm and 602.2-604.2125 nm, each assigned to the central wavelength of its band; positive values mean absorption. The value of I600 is 0.05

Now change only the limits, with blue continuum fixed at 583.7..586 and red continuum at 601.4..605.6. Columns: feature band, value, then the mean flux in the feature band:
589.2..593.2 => -0.07 nm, 5.33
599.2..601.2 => 0.01 nm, 5.18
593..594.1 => -0.02 nm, 5.35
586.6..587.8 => -0.01 nm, 5.29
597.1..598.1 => 0.04 nm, 5.01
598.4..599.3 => 0.01 nm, 5.15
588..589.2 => 0.01 nm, 5.22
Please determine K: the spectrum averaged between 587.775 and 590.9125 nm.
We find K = 5.24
